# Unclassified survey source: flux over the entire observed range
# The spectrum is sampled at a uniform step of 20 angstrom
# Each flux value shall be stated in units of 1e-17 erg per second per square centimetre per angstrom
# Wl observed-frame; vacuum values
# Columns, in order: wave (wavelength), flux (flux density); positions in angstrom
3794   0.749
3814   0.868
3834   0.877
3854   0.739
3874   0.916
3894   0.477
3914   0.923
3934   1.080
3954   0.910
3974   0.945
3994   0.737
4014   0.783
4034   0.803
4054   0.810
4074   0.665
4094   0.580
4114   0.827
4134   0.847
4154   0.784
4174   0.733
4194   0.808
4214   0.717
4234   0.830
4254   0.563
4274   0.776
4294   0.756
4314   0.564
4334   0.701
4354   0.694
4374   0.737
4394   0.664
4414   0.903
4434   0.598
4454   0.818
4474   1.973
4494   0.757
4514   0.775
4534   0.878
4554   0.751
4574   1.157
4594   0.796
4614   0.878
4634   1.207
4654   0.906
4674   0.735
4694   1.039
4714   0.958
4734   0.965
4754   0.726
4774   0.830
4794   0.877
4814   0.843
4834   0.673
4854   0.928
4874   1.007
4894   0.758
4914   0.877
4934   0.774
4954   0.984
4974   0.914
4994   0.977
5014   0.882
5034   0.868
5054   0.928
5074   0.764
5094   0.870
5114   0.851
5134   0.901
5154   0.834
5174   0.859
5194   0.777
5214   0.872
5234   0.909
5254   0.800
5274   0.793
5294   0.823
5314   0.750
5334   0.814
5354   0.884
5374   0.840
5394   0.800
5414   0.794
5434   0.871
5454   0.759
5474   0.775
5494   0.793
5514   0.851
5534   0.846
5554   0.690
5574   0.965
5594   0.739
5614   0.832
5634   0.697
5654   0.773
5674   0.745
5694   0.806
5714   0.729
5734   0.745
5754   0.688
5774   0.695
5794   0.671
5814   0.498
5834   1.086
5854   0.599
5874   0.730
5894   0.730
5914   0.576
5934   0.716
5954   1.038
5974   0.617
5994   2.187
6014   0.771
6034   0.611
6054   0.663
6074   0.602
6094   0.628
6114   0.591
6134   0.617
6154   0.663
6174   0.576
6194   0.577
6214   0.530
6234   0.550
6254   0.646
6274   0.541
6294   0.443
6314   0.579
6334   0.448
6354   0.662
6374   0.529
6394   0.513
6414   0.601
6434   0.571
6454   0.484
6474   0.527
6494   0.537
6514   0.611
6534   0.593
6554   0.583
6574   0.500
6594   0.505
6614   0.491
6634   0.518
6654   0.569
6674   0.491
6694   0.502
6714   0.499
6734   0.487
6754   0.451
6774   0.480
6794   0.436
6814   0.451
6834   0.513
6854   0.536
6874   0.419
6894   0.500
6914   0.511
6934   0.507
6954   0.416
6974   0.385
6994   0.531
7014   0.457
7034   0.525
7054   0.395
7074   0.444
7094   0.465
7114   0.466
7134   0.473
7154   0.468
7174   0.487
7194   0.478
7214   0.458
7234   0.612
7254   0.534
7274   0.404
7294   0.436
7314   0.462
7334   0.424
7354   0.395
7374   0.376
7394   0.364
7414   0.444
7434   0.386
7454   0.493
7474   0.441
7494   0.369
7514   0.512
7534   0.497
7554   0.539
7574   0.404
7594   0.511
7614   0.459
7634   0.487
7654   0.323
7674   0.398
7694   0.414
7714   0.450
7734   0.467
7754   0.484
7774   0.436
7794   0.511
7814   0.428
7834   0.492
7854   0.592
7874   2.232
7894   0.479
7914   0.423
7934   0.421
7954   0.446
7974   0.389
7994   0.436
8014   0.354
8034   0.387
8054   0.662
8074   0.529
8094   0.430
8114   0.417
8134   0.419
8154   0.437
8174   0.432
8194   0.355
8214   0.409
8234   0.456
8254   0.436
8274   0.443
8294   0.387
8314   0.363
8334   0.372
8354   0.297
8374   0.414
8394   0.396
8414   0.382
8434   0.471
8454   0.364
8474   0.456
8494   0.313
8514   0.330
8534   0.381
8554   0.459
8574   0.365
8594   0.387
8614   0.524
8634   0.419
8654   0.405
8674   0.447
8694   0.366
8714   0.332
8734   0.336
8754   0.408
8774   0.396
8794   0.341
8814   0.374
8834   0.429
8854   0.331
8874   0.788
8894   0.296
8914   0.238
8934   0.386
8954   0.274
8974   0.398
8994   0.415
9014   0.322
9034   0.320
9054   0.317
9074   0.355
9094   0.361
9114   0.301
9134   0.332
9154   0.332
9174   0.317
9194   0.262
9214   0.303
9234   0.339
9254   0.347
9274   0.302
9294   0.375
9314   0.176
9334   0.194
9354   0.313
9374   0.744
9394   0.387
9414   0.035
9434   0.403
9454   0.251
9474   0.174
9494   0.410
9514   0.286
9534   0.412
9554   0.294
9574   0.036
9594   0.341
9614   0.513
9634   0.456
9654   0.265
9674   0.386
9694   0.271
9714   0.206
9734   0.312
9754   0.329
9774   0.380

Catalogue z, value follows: 0.20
